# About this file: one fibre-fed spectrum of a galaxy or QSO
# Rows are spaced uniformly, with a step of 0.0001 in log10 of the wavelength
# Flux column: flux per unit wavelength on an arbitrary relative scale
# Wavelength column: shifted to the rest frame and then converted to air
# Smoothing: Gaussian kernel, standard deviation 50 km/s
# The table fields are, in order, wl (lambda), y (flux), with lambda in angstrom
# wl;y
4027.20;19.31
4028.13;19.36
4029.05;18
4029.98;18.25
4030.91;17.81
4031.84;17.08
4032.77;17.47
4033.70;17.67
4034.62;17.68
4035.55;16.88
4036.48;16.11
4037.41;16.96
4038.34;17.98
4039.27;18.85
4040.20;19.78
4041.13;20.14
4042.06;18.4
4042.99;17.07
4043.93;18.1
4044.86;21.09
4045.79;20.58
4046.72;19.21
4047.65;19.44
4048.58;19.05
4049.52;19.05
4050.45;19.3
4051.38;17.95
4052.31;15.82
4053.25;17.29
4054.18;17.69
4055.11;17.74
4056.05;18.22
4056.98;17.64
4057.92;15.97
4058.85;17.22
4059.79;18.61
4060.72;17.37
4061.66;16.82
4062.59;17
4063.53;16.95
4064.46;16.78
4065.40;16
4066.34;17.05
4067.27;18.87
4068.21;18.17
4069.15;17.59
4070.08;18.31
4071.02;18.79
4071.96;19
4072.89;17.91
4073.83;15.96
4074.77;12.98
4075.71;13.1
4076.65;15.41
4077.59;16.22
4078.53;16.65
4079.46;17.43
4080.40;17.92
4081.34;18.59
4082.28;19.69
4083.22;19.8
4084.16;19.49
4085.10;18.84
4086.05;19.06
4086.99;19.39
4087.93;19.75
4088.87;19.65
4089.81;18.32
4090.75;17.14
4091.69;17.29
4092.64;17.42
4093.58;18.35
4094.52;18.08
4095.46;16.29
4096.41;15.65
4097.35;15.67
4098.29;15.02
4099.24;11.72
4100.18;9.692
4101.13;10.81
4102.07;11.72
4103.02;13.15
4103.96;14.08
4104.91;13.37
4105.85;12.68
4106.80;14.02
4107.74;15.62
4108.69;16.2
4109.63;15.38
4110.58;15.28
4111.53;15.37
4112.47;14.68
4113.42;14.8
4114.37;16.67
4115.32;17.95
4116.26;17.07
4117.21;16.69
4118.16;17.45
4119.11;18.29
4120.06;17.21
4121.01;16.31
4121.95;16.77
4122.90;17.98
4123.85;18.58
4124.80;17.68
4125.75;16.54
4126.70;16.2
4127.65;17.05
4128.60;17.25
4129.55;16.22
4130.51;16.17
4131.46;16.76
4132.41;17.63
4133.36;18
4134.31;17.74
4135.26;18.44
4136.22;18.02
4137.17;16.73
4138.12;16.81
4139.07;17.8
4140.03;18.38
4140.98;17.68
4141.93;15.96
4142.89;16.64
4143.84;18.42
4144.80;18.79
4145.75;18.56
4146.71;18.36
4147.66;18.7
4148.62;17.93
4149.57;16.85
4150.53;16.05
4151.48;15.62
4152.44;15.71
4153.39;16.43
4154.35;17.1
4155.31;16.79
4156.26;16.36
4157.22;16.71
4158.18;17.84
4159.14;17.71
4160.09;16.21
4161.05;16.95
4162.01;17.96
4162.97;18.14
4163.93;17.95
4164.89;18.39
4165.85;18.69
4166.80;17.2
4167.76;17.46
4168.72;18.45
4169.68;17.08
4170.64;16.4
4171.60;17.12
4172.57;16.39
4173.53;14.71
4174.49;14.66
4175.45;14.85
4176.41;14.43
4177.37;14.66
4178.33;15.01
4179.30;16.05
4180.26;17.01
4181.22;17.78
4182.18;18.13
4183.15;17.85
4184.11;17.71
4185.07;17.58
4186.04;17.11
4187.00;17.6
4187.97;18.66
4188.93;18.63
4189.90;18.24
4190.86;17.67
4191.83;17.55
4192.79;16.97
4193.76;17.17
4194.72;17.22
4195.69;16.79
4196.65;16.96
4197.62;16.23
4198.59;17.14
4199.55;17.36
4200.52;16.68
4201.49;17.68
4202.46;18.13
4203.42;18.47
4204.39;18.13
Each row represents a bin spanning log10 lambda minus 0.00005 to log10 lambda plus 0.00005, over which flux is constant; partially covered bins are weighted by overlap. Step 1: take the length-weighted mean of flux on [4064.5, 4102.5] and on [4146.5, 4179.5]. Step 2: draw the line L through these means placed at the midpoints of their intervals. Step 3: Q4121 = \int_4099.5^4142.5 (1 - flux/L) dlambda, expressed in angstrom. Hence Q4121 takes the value 1.9 angstrom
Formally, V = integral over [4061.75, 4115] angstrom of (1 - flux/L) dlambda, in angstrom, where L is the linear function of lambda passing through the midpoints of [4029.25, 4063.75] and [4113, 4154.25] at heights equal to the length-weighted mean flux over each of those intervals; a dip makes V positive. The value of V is 3.8 angstrom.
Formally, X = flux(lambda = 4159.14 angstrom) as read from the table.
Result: 17.71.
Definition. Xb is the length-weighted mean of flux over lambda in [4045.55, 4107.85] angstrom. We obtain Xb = 16.9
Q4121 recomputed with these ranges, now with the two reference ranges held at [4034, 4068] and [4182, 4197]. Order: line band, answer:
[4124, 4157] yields 0.9 angstrom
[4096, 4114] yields 3.9 angstrom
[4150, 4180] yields 1.8 angstrom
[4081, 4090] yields -0.7 angstrom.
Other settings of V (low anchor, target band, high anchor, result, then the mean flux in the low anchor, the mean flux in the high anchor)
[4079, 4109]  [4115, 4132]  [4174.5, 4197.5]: -0.62 angstrom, 16.3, 17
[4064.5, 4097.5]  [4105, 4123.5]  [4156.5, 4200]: 1.41 angstrom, 17.6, 17.1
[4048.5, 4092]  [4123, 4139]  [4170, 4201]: -0.04 angstrom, 17.7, 16.8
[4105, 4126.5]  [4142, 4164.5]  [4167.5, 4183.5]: -1.34 angstrom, 16.3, 16.3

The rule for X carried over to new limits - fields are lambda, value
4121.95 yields 16.77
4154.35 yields 17.1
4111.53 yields 15.37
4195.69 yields 16.79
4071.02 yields 18.79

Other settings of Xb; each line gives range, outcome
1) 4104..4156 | 16.8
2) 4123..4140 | 17.3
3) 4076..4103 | 16.7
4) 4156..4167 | 17.5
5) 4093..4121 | 15.2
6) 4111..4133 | 16.8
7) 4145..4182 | 16.9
